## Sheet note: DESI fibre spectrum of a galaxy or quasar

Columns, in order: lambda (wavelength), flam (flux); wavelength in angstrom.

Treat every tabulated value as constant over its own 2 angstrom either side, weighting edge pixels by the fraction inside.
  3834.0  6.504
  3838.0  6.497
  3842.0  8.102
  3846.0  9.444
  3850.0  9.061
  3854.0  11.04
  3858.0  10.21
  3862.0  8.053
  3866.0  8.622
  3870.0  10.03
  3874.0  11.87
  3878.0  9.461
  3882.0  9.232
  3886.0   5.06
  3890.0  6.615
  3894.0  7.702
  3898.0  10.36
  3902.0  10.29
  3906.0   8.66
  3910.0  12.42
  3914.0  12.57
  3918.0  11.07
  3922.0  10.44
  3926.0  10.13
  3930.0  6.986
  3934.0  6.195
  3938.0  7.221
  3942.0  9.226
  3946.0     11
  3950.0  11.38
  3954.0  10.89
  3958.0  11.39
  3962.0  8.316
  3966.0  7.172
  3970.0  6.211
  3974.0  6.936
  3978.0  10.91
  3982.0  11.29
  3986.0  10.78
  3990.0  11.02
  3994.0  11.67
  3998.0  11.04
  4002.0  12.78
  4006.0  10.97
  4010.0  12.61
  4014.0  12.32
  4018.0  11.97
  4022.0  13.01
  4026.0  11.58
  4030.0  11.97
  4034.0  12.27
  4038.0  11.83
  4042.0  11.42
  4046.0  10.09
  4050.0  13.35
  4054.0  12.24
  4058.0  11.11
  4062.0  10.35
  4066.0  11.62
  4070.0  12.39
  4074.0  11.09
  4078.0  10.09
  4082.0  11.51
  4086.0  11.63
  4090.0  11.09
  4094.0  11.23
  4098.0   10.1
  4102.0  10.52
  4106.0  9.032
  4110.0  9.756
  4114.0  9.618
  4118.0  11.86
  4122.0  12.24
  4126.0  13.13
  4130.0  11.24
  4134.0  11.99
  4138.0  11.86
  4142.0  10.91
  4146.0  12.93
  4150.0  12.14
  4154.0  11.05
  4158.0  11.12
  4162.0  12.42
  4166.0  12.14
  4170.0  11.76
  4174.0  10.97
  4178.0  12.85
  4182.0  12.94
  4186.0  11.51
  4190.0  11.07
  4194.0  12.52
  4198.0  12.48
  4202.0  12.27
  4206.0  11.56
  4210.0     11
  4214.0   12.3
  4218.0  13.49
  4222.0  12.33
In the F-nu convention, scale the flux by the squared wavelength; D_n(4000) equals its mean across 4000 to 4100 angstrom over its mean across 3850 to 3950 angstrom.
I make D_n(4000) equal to 1.3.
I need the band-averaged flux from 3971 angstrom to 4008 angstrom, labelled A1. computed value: 10.7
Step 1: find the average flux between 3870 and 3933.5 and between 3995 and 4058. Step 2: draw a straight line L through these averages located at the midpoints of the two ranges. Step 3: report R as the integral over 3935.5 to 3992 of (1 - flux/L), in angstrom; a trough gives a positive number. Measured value 6.16 angstrom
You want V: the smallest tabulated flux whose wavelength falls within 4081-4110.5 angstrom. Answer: 9.032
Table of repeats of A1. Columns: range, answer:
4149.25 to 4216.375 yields 11.9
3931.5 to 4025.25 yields 10.3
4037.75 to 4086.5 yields 11.4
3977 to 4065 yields 11.7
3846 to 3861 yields 9.88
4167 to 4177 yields 11.6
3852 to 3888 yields 9.29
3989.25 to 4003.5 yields 11.6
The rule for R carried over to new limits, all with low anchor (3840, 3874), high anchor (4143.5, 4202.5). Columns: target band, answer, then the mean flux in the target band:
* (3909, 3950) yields 1.2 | 9.74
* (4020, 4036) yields -2.0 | 12.2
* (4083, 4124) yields 2.6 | 10.7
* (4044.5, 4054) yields -0.8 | 11.9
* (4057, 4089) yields -0.1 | 11.2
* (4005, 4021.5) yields -2.2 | 12.1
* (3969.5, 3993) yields 1.4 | 9.83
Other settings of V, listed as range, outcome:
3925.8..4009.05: 6.195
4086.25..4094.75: 11.09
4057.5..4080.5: 10.09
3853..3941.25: 5.06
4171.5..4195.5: 10.97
